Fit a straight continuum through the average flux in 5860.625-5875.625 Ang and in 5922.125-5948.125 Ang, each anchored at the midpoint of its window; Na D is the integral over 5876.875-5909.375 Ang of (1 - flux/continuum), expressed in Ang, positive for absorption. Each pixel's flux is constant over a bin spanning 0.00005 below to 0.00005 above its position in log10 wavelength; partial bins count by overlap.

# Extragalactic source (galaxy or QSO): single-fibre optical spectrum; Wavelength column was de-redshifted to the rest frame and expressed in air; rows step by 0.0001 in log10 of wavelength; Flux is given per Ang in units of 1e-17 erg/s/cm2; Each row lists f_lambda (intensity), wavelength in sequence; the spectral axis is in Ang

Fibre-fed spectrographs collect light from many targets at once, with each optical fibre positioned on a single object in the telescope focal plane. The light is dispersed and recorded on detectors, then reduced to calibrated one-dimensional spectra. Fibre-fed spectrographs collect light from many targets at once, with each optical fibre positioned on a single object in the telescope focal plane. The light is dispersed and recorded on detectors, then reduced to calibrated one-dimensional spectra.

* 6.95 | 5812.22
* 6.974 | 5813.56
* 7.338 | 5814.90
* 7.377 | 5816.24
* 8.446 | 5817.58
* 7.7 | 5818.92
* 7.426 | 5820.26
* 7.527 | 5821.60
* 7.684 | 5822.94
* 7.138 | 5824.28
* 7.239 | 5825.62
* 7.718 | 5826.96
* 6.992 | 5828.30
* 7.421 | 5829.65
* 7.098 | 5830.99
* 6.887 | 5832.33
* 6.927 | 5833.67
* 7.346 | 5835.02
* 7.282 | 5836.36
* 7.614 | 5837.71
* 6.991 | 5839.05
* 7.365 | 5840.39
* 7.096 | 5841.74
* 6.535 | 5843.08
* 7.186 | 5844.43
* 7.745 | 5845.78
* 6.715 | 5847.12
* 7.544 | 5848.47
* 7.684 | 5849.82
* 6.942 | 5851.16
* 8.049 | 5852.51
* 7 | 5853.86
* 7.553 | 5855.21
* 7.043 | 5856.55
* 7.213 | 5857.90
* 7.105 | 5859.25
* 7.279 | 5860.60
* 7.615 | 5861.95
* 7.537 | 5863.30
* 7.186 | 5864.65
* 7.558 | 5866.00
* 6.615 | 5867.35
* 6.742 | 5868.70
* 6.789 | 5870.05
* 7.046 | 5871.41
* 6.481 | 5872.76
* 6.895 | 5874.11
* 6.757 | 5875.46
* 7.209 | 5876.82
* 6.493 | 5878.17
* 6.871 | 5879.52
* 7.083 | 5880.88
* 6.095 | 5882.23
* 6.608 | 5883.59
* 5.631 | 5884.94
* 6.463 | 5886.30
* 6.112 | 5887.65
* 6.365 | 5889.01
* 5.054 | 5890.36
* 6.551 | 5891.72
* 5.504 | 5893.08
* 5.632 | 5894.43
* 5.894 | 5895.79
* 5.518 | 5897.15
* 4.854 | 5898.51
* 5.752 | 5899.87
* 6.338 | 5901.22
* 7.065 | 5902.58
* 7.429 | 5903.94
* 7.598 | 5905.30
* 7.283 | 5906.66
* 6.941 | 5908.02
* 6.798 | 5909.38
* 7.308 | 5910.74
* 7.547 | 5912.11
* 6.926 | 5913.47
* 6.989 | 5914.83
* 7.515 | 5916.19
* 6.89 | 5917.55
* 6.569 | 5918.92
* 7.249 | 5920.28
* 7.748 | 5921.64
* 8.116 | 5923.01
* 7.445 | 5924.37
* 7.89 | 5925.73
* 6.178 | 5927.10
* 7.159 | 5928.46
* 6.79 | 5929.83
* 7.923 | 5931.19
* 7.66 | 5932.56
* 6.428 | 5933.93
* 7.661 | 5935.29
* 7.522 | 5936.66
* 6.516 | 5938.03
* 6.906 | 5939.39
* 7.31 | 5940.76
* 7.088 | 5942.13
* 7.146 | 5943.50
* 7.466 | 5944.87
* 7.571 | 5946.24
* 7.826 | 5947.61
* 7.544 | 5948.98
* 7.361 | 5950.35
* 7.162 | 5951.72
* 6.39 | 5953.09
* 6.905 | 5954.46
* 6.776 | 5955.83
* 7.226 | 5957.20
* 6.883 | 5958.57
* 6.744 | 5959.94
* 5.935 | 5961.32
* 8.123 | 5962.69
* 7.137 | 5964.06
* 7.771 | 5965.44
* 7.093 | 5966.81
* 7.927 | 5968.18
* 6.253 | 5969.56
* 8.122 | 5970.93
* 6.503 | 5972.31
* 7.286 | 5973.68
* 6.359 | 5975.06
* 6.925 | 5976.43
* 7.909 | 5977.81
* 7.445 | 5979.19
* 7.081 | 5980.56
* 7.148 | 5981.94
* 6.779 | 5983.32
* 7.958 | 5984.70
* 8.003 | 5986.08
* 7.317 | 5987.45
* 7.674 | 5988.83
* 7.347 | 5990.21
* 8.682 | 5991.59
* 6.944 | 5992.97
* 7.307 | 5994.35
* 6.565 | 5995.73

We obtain 3.6 Ang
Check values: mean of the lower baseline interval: 7.04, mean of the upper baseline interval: 7.29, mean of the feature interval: 6.34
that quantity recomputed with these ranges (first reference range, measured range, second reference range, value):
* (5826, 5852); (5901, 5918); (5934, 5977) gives 0.0 Ang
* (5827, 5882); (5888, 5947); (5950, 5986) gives 2.1 Ang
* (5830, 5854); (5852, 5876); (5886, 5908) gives -1.0 Ang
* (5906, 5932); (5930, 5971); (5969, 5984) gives -0.3 Ang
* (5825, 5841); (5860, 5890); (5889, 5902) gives -2.6 Ang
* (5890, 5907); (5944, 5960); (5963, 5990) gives -0.5 Ang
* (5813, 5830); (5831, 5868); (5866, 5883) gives -0.7 Ang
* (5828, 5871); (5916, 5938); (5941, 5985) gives -0.3 Ang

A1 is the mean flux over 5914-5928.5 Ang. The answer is 7.25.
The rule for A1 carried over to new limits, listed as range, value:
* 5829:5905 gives 6.81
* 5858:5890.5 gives 6.77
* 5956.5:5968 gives 7.15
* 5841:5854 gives 7.26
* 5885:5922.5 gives 6.58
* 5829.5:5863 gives 7.25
